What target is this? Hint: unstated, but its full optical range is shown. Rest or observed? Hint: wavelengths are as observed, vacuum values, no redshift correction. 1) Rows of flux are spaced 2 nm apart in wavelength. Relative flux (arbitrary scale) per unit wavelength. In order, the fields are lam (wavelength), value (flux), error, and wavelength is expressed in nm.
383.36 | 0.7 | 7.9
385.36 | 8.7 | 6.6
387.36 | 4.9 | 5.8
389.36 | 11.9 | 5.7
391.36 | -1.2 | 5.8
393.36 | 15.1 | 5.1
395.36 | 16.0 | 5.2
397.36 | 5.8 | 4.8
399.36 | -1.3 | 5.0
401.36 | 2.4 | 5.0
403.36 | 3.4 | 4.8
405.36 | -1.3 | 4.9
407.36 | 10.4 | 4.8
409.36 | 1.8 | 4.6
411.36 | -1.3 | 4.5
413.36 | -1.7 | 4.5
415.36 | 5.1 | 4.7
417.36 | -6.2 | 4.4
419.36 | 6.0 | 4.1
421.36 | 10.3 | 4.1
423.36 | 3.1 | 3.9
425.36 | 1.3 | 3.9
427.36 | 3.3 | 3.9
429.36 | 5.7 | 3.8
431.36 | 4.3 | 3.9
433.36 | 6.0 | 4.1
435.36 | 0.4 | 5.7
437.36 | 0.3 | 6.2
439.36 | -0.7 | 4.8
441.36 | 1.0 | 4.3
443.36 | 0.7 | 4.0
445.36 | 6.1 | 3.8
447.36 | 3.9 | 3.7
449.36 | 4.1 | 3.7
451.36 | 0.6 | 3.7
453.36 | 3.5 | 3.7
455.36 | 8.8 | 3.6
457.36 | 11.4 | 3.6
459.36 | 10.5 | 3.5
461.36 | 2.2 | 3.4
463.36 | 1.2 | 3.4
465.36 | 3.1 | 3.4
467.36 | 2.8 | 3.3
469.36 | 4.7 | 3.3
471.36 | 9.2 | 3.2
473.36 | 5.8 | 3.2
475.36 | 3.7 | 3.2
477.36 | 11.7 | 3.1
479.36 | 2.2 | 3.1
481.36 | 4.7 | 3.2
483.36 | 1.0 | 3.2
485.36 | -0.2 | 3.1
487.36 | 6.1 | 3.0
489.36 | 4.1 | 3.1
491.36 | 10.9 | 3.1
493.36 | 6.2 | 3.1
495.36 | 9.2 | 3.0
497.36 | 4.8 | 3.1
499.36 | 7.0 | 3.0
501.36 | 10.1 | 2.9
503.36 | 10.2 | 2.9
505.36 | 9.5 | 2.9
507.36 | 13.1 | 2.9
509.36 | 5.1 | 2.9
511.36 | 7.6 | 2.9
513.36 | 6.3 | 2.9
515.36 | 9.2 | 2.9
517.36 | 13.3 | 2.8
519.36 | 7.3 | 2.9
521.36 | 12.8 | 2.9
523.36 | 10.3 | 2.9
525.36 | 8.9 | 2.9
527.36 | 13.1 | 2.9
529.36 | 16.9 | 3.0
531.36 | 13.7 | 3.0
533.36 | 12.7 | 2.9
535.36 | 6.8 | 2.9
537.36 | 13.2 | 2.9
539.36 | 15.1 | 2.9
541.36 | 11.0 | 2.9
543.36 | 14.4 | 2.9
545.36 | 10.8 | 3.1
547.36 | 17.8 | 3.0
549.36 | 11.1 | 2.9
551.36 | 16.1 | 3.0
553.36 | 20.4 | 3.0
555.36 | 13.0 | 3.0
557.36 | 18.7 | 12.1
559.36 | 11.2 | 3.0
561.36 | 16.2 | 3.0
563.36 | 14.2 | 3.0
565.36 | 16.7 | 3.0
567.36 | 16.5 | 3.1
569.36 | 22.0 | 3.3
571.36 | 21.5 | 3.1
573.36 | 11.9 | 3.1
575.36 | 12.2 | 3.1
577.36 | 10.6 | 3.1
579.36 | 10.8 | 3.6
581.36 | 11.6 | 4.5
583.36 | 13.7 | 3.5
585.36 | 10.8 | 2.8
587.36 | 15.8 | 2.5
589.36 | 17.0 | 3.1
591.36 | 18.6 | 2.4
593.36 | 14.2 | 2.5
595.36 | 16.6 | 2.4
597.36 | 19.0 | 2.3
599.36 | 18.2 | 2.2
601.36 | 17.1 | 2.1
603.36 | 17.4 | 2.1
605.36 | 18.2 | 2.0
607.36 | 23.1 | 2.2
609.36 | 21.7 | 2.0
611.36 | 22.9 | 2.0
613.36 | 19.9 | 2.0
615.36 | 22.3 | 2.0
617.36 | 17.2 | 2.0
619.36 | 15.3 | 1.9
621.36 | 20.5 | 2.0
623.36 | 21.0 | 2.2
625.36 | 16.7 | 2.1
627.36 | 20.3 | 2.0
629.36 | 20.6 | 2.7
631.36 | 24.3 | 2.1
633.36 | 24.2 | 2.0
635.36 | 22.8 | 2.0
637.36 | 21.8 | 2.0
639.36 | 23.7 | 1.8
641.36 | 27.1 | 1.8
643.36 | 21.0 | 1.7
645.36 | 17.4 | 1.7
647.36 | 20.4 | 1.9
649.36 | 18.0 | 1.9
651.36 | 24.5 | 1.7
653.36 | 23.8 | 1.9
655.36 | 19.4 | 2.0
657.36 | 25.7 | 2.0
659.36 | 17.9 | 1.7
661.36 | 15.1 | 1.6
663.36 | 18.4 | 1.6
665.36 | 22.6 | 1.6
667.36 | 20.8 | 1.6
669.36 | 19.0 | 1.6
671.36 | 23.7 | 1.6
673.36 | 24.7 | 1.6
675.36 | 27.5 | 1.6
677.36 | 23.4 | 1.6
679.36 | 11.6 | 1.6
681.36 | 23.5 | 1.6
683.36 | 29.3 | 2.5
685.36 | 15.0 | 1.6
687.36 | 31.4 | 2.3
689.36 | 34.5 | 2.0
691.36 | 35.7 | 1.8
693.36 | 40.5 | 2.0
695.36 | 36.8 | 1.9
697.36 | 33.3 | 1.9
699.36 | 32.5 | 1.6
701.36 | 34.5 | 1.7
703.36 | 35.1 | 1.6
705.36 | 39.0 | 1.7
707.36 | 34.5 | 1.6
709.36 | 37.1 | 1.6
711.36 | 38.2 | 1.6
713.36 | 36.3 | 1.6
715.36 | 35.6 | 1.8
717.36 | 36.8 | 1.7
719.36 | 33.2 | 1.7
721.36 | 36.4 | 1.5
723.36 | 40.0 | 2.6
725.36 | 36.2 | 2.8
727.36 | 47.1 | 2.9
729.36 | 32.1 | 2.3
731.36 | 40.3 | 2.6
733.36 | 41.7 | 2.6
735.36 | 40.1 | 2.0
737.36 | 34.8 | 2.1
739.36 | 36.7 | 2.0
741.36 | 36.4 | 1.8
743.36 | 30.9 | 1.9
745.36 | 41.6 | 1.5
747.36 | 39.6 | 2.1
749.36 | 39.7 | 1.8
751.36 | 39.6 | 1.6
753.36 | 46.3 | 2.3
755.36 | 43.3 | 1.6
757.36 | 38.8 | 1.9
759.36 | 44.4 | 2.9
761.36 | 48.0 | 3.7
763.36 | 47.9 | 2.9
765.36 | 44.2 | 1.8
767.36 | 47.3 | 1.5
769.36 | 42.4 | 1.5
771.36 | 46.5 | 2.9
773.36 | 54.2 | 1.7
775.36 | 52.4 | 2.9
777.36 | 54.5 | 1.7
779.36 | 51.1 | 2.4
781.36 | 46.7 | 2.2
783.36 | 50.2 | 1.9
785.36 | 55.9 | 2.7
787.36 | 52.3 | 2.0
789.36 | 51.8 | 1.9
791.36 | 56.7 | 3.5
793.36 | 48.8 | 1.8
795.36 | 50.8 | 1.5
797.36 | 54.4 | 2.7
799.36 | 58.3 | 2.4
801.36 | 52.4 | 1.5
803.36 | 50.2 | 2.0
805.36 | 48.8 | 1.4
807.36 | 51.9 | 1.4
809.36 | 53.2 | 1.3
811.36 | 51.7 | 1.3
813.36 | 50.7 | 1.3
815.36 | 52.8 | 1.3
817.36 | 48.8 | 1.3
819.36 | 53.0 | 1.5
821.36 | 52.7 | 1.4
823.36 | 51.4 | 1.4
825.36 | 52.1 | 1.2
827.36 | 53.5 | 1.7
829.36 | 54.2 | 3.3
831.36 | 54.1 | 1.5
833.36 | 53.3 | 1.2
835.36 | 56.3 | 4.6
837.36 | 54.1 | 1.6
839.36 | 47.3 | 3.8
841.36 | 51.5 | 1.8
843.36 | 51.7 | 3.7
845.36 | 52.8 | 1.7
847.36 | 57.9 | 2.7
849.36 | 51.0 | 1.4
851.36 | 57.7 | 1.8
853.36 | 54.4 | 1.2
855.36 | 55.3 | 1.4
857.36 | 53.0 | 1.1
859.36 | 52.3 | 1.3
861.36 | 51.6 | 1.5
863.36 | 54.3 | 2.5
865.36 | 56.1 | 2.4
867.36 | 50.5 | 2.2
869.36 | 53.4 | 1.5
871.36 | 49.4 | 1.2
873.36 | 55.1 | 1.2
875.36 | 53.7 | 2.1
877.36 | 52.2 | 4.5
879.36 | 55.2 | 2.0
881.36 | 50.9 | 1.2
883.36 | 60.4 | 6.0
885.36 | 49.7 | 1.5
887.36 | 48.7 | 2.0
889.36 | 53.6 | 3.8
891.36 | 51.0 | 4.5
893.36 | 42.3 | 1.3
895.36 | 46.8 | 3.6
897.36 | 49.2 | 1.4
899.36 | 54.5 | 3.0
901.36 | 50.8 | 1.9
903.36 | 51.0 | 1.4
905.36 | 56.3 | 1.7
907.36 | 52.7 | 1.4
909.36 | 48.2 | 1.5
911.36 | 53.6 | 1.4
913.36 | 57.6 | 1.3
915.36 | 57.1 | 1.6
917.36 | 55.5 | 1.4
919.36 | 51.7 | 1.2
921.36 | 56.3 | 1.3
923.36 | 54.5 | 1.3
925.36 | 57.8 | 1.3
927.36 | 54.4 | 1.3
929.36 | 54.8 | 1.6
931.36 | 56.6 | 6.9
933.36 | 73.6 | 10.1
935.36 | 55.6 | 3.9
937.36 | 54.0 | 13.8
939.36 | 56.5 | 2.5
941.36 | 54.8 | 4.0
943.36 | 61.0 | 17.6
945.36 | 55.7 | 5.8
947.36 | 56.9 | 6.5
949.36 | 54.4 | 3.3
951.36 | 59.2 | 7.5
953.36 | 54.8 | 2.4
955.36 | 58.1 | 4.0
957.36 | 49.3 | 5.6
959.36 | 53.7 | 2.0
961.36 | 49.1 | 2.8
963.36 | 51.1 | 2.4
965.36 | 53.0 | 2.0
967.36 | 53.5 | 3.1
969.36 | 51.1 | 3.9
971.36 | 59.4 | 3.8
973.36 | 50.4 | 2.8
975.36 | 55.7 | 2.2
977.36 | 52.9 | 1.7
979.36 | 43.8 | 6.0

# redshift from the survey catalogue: 0.73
